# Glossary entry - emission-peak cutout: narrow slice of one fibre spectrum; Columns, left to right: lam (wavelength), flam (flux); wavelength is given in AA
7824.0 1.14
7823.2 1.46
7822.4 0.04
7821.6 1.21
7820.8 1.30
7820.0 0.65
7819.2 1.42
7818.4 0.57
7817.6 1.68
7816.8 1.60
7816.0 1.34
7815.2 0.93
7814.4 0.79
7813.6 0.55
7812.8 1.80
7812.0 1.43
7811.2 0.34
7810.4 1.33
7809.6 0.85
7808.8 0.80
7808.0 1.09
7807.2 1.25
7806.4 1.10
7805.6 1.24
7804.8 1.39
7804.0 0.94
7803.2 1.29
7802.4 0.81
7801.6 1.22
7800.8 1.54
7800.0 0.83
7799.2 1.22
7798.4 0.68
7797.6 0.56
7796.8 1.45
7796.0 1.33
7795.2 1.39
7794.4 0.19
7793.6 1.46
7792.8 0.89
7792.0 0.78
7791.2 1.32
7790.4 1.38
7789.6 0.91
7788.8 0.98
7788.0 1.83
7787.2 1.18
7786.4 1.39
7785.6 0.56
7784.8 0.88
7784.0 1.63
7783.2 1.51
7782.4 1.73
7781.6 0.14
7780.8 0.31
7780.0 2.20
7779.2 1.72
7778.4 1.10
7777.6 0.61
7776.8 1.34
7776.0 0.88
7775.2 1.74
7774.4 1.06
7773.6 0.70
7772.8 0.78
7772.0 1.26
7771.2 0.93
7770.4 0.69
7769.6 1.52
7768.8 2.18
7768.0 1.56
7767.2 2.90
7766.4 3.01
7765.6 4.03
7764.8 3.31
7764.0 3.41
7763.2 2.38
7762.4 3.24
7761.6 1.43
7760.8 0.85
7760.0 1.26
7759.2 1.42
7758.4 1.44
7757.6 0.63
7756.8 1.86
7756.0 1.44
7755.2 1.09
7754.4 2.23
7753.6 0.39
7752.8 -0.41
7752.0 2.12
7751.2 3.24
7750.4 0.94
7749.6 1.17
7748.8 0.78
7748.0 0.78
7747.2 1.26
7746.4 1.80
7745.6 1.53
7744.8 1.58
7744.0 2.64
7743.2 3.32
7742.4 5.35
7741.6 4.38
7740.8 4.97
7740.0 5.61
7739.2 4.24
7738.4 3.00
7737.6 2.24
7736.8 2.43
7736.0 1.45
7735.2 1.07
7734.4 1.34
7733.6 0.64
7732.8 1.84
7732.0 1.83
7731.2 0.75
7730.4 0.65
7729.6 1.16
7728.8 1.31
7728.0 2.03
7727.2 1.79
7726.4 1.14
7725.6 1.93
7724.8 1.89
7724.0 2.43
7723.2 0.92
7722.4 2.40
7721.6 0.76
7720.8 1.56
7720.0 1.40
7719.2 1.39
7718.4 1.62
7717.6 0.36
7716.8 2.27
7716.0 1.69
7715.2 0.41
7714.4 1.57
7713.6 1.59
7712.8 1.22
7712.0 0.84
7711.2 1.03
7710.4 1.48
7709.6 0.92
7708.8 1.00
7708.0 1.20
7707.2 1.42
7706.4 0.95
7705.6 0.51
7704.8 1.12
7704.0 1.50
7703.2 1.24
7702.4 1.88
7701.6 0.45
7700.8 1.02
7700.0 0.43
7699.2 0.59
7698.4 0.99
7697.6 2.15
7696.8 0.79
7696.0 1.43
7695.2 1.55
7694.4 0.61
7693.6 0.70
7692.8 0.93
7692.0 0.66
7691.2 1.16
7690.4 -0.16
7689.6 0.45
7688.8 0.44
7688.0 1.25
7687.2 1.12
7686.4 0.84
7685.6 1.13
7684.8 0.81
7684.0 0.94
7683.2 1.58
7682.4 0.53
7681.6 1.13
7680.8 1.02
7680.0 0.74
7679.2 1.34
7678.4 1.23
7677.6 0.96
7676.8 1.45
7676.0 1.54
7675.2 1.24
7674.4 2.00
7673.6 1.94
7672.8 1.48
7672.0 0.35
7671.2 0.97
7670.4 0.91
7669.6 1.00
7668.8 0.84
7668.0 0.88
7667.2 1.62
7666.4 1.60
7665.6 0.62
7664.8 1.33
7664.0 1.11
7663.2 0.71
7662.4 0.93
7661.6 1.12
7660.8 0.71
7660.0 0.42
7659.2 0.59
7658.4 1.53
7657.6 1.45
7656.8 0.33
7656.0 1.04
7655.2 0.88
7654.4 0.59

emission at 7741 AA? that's H-alpha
